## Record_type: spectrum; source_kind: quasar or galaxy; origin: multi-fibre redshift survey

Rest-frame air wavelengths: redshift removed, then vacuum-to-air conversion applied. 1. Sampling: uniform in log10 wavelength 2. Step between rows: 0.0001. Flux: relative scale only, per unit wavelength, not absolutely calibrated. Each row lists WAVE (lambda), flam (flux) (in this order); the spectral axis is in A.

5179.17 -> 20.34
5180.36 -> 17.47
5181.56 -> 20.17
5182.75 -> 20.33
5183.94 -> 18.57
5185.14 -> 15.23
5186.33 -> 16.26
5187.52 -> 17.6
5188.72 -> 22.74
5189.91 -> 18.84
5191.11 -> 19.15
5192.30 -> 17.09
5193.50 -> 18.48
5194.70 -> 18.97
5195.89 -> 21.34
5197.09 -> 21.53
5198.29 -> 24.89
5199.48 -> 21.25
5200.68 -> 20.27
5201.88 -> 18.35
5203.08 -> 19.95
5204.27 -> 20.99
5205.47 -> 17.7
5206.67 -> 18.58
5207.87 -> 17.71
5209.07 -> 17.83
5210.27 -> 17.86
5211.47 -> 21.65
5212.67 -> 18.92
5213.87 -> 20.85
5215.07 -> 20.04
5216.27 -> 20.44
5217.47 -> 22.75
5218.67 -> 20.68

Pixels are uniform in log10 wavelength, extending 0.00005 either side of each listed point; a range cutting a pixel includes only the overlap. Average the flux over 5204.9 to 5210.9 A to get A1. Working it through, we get 17.9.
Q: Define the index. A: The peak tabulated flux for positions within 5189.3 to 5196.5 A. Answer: 21.34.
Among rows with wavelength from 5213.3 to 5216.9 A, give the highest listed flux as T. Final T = 20.85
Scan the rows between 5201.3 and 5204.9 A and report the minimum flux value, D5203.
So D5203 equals 18.35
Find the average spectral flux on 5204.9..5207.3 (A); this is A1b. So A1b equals 18.1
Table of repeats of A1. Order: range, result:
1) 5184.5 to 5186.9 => 15.8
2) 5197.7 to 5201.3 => 22.1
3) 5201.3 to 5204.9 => 19.8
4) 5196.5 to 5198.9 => 23.2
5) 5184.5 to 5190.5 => 18.1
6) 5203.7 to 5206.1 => 19.3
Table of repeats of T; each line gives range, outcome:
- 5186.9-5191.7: 22.74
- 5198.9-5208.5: 21.25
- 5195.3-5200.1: 24.89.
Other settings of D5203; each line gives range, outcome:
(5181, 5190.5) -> 15.23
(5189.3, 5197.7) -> 17.09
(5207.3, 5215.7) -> 17.71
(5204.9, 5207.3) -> 17.7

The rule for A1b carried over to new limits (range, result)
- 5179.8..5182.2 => 18.8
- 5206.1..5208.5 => 18.1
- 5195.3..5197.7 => 21.4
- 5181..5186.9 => 18.1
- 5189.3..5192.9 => 18.4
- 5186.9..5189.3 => 20.1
